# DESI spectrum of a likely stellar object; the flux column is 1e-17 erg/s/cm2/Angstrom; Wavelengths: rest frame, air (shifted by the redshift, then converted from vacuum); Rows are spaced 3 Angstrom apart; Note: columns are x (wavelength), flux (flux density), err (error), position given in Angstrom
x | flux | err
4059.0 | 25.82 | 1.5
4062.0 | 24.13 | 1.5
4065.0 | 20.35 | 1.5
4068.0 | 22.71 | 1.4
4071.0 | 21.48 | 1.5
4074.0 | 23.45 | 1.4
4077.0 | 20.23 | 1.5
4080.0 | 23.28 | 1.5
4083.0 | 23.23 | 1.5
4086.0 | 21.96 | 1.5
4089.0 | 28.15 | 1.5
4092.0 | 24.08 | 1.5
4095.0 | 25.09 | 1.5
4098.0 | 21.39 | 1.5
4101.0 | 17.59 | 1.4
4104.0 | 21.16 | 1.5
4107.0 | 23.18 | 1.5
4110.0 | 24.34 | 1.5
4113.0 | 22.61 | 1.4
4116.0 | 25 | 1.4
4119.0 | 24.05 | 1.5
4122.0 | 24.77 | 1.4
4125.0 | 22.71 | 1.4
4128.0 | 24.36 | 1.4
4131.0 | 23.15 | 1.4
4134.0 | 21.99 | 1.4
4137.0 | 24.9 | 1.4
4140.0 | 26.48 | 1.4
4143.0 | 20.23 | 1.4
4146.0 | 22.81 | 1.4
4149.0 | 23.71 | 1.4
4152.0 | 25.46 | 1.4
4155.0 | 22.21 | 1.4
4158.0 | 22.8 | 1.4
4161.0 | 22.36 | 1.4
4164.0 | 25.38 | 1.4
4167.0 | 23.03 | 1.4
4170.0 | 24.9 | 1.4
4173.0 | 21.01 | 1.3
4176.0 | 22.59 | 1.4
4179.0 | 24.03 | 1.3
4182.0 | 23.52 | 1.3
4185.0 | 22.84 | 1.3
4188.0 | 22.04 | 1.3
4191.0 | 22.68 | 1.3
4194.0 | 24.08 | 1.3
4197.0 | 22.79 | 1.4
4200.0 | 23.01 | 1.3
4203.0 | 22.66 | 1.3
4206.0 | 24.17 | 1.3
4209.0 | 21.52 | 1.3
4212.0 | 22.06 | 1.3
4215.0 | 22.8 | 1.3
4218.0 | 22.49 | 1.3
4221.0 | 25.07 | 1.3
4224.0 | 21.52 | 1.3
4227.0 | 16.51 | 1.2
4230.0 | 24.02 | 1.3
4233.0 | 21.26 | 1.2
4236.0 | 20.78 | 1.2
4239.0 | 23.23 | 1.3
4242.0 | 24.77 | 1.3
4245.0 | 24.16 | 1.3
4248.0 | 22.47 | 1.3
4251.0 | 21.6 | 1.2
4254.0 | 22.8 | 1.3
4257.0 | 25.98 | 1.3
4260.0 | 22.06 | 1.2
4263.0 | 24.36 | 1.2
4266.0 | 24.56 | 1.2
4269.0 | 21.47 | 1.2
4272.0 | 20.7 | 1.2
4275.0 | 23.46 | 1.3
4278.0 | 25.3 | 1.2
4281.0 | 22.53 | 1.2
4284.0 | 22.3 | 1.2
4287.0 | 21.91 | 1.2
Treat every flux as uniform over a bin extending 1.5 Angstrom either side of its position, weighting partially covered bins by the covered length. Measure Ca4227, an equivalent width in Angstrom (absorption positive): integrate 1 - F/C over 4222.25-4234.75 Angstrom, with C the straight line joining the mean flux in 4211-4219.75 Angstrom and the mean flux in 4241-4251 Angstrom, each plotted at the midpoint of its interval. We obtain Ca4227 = 1.1 Angstrom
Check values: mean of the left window 22.5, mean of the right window 23.4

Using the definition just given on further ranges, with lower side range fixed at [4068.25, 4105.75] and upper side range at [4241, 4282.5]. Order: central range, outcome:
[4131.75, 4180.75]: -1.1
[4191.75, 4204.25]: 0.0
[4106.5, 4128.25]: -1.1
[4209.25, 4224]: 0.2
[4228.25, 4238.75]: 0.5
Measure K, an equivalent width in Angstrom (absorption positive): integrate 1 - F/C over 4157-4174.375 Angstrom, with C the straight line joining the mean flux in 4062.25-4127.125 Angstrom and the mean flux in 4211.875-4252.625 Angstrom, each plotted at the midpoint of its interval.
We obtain -0.5 Angstrom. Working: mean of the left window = 22.9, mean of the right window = 22.3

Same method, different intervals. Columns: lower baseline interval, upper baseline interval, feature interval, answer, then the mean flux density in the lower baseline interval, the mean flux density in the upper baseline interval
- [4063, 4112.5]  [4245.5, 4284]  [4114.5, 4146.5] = -1.4 Angstrom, 22.6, 23.1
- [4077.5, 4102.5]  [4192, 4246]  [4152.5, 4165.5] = -0.3 Angstrom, 23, 22.6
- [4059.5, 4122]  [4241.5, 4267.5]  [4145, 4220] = 0.7 Angstrom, 23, 23.6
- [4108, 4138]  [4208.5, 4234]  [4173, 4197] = -0.4 Angstrom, 23.8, 21.9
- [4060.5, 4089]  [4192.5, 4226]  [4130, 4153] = -0.8 Angstrom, 22.6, 22.8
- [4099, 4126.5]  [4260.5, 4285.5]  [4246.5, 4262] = 0.0 Angstrom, 22.8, 23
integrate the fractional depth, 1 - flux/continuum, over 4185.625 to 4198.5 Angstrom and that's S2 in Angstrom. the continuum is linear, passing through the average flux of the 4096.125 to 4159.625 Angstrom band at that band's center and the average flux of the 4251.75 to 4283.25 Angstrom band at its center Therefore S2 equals 0.15 Angstrom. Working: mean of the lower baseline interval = 23.1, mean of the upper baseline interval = 23.3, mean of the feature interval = 22.9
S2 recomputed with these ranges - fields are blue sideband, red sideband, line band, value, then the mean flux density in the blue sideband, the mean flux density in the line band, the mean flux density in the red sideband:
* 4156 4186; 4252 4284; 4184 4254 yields 2.1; 23.2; 22.5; 23.2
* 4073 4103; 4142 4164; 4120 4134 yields -0.4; 22.8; 23.6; 23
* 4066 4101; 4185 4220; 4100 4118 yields 0.3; 22.9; 22.5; 22.8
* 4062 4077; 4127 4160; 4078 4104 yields -0.6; 22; 22.9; 23.4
